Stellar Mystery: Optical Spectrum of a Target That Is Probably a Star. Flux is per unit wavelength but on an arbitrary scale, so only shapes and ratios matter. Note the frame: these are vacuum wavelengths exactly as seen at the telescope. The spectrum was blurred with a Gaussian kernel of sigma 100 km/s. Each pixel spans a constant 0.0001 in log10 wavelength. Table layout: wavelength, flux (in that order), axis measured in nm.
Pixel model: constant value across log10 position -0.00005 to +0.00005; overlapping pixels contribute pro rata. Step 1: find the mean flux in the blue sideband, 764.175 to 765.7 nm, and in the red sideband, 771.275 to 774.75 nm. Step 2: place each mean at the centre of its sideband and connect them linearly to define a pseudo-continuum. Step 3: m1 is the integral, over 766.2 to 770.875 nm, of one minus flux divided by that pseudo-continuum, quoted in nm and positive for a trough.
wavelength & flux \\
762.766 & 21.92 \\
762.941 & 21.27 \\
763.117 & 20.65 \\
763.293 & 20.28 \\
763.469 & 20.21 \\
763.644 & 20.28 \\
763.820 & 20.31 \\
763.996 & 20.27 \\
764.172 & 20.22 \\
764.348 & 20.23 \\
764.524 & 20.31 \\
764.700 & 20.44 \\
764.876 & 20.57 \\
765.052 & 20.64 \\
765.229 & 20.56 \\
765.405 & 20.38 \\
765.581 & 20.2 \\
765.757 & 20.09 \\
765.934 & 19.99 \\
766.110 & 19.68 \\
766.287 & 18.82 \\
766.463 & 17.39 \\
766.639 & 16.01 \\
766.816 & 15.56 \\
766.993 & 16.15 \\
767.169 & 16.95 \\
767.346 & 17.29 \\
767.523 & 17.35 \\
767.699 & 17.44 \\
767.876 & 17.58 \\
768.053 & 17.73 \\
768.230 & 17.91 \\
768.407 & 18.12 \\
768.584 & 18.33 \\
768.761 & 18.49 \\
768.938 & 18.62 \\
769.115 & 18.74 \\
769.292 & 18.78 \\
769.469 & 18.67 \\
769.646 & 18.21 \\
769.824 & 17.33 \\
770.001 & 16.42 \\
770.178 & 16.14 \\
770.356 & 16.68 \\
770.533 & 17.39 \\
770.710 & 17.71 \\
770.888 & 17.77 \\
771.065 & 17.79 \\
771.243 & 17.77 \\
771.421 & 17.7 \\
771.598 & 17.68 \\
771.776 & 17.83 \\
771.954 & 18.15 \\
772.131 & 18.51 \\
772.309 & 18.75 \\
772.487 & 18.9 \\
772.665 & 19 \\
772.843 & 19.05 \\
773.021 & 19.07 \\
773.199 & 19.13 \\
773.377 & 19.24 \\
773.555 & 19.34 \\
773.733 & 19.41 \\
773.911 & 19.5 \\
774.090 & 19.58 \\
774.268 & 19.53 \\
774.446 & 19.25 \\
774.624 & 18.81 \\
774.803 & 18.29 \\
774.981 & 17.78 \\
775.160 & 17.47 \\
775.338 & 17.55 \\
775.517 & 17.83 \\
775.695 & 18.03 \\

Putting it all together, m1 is 0.51 nm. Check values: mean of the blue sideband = 20.4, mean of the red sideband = 18.8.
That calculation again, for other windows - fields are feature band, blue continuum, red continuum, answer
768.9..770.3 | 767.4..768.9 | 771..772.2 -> 0.01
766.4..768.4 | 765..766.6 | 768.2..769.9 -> 0.20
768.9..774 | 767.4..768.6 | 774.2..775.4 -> -0.05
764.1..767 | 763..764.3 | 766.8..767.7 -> -0.13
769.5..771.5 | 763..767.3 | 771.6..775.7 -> 0.16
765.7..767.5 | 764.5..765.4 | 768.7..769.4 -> 0.19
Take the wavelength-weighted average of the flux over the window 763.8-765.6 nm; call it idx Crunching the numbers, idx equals 20.4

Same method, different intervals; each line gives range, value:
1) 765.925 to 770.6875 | 17.7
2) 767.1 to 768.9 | 17.7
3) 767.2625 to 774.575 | 18.2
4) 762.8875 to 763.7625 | 20.5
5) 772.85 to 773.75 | 19.2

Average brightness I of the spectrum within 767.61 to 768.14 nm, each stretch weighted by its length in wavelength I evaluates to 17.6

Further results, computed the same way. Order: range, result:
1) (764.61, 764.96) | 20.5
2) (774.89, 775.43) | 17.6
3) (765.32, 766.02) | 20.2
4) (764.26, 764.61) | 20.3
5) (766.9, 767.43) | 16.8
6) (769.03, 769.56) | 18.7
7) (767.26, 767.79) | 17.4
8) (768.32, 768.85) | 18.3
